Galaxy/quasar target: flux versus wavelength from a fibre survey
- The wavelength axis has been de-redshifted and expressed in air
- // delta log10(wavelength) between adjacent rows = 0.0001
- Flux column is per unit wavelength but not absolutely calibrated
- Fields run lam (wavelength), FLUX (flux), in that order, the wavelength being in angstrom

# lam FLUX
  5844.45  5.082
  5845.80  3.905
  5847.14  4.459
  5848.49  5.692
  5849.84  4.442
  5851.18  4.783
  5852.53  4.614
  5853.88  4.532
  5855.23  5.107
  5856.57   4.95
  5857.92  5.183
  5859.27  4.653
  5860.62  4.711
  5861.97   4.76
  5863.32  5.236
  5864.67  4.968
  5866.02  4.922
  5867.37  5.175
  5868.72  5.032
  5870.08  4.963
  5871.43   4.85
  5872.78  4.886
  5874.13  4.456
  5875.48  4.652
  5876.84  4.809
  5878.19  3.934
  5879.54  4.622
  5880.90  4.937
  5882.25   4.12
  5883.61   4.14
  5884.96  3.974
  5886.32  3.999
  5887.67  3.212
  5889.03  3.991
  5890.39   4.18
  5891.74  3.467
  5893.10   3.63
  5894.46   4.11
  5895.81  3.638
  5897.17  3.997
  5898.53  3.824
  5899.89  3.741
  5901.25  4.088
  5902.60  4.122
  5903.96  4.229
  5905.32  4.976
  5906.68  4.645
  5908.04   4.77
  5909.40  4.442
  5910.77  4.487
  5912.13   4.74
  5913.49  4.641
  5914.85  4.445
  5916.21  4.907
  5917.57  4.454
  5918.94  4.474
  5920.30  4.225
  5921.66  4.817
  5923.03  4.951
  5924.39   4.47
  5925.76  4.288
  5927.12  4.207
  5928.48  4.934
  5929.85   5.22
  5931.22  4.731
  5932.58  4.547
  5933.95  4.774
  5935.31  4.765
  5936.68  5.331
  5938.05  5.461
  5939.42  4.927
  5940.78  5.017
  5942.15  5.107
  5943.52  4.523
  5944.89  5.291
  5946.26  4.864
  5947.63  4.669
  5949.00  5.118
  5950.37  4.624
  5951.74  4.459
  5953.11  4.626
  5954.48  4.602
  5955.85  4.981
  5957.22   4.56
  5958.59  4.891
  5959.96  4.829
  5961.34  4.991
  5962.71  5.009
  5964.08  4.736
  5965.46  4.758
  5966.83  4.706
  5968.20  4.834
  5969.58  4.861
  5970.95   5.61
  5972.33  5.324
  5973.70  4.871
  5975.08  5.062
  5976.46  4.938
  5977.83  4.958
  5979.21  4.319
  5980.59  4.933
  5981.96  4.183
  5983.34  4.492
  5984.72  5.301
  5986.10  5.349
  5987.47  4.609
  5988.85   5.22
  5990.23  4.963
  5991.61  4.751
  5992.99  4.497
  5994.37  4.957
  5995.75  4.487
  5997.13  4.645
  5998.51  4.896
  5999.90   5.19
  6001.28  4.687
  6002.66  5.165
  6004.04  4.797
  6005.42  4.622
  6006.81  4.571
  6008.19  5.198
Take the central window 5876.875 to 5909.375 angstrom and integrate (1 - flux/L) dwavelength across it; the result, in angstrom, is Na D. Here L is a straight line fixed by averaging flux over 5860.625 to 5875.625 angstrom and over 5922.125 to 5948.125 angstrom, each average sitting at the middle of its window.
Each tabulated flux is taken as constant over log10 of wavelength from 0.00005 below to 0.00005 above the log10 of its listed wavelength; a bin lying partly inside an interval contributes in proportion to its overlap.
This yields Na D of 5.0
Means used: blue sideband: 4.9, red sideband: 4.85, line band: 4.12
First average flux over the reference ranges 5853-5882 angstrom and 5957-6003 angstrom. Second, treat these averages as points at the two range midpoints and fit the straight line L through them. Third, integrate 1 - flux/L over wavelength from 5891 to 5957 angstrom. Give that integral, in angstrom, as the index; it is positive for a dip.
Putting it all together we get 3.72 angstrom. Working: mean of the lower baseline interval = 4.81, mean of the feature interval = 4.57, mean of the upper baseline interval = 4.87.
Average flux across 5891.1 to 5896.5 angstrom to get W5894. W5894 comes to 3.71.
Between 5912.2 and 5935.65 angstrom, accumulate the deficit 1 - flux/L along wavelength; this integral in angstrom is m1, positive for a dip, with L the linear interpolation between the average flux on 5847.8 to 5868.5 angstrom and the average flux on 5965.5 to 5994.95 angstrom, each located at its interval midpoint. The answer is 1.3 angstrom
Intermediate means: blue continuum 4.92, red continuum 4.89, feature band 4.64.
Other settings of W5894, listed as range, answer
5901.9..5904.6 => 4.19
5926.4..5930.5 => 4.78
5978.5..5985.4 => 4.64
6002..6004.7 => 4.99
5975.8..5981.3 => 4.79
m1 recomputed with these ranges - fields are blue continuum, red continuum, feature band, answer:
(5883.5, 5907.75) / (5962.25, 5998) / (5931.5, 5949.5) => -1.96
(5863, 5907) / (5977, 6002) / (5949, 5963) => -0.34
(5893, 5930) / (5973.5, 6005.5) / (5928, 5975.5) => -2.82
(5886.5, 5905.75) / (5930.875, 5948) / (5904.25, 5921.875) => -1.16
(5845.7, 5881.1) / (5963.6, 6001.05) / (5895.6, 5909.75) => 1.71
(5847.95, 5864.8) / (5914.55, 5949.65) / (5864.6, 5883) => 0.52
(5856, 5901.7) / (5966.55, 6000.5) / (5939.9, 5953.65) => -0.36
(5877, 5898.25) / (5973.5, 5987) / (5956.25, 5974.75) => -0.86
